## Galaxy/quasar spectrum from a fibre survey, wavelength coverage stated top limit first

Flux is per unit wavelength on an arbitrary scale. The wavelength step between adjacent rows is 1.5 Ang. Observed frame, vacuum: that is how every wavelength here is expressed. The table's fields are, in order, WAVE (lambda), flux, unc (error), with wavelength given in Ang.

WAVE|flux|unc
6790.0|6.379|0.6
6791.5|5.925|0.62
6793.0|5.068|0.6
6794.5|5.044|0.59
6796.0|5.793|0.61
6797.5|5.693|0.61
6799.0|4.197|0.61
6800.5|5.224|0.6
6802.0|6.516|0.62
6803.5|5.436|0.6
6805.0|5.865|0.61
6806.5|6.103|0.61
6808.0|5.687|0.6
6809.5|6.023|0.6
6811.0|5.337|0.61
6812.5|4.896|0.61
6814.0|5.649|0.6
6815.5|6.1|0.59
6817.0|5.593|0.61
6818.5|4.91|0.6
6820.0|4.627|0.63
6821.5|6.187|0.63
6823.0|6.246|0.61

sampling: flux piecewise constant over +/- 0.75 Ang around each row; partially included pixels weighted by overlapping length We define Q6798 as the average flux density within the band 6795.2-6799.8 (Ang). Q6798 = 5.23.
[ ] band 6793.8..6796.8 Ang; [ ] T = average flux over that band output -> 5.43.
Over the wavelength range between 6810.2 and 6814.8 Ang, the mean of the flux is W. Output 5.31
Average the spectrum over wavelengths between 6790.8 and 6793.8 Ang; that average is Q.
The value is 5.48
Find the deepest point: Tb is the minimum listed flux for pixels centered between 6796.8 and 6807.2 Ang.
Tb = 4.197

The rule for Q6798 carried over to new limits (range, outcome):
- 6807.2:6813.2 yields 5.5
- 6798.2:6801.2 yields 4.72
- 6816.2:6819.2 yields 5.27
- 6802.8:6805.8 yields 5.66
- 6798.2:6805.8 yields 5.45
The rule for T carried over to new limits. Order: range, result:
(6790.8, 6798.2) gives 5.5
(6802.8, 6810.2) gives 5.82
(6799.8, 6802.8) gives 5.87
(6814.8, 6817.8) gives 5.83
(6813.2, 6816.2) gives 5.85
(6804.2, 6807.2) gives 5.97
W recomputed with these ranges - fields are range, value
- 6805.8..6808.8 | 5.89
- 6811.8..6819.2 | 5.44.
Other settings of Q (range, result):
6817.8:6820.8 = 4.79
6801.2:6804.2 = 5.97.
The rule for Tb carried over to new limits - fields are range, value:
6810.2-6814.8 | 4.896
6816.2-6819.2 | 4.91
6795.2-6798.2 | 5.693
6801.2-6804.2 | 5.436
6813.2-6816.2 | 5.649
